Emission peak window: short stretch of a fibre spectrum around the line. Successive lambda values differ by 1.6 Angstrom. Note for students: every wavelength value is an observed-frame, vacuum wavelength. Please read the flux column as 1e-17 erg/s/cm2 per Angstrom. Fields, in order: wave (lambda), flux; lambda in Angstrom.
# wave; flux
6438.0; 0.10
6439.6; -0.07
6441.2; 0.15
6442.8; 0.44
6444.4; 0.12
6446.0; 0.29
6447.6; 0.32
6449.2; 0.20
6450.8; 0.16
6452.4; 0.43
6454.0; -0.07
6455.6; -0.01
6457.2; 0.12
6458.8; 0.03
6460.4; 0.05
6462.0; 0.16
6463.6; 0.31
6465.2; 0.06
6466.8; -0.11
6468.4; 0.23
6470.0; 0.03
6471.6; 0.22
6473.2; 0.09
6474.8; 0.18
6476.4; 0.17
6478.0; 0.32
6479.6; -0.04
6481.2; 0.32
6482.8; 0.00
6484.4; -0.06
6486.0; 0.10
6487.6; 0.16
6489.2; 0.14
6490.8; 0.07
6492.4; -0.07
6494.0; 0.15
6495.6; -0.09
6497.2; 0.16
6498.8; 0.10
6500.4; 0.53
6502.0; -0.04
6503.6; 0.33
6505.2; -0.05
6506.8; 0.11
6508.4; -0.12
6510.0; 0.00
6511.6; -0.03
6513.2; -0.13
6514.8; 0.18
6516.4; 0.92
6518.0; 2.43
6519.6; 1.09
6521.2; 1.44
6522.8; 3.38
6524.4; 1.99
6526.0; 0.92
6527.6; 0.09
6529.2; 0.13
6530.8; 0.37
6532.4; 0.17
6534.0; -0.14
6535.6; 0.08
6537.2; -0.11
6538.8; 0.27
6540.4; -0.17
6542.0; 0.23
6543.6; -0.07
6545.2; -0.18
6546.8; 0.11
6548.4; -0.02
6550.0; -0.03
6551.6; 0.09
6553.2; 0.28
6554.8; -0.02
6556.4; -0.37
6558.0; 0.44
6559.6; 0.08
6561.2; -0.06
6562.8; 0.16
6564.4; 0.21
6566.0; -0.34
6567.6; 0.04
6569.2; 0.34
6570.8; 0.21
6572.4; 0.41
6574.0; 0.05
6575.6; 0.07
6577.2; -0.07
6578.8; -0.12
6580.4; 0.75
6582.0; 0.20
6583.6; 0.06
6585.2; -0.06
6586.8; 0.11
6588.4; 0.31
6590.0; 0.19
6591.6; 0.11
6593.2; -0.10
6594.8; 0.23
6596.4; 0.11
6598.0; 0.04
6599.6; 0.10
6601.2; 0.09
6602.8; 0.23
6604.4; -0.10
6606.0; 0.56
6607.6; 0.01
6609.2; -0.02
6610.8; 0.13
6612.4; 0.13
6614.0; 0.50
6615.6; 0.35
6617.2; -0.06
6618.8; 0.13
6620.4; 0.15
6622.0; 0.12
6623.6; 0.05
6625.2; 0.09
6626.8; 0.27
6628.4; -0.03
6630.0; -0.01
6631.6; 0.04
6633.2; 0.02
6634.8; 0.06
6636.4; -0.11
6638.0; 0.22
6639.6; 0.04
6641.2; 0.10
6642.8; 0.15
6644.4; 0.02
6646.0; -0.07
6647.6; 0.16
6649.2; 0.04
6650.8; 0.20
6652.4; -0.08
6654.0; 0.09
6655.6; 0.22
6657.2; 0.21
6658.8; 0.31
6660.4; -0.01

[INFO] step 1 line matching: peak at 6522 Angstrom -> [O II] 3727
